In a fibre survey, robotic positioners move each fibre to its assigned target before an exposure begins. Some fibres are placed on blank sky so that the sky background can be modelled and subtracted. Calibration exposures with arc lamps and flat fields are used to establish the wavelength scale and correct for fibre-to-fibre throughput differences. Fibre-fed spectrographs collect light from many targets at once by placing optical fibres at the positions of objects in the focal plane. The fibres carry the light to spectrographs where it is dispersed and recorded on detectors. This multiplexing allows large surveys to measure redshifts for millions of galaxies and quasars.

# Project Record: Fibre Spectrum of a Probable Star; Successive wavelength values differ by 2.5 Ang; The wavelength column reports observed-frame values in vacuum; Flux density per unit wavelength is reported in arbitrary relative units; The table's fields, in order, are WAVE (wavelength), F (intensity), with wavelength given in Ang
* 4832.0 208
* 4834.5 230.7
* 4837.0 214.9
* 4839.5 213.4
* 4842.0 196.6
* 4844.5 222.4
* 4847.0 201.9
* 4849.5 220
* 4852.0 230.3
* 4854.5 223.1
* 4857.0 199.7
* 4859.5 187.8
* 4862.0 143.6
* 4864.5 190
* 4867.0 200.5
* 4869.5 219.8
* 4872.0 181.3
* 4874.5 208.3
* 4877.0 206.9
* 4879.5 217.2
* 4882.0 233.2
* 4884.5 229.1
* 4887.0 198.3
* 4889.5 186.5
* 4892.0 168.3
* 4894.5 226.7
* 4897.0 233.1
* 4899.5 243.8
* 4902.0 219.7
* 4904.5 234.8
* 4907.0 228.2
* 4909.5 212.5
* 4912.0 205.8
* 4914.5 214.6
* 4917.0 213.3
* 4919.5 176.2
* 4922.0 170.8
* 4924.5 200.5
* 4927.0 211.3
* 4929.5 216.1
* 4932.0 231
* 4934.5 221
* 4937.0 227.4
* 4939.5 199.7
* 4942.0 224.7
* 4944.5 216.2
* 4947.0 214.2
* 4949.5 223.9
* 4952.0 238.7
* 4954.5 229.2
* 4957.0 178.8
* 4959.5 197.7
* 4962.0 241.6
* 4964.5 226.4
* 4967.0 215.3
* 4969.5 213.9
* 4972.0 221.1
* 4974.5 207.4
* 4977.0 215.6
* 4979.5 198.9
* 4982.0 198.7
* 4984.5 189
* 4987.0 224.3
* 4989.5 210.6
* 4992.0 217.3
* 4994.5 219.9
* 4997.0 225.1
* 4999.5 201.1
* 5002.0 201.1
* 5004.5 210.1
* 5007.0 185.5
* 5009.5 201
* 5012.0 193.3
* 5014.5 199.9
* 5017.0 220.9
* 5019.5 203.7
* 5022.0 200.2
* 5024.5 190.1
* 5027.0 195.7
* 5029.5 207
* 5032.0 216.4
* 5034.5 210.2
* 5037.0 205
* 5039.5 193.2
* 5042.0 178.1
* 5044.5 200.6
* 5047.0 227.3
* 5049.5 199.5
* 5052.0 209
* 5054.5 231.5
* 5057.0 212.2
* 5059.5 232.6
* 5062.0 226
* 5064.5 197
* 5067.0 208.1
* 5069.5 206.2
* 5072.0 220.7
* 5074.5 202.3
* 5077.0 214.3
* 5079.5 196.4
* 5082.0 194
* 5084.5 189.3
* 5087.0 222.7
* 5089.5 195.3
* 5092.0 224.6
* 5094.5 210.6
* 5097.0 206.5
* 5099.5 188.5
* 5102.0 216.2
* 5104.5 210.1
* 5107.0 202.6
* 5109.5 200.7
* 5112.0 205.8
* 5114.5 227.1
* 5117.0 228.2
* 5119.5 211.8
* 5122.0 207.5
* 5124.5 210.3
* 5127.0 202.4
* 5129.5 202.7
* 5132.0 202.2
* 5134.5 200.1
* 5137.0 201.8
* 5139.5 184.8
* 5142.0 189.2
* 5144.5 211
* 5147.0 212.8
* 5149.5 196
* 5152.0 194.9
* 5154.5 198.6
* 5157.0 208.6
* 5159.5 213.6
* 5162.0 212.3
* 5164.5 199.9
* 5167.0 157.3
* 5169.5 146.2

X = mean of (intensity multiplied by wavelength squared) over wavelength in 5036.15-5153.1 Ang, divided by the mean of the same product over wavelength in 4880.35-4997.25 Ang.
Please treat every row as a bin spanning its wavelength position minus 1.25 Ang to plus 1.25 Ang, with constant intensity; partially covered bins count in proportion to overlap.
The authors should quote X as 1.0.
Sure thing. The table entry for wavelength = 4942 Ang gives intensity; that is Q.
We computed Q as 224.7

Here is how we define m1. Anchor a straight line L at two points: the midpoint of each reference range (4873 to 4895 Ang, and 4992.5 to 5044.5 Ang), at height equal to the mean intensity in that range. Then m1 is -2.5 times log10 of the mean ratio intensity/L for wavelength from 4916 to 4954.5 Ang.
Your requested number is -0.04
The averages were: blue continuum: 207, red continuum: 203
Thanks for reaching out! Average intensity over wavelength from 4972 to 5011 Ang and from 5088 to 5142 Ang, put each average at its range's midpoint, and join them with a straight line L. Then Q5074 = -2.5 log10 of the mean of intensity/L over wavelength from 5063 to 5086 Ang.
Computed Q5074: 0.02 mag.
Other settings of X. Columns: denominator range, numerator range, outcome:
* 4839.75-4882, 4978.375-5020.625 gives 1.07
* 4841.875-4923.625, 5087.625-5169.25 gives 1.08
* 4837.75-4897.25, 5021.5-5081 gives 1.09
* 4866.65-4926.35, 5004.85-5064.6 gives 1.04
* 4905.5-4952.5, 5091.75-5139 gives 1.05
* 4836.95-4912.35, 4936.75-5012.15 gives 1.05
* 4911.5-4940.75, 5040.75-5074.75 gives 1.07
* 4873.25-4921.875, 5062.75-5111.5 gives 1.04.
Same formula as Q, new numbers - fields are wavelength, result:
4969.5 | 213.9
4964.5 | 226.4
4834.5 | 230.7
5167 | 157.3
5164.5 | 199.9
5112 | 205.8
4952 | 238.7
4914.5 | 214.6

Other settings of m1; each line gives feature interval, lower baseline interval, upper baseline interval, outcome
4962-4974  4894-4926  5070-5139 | -0.05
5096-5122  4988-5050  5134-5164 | -0.04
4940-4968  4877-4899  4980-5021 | -0.05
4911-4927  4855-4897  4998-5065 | 0.02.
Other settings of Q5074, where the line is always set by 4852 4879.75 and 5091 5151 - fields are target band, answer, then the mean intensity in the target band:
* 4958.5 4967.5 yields -0.101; 221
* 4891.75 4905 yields -0.126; 224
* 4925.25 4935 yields -0.094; 219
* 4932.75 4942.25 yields -0.090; 218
